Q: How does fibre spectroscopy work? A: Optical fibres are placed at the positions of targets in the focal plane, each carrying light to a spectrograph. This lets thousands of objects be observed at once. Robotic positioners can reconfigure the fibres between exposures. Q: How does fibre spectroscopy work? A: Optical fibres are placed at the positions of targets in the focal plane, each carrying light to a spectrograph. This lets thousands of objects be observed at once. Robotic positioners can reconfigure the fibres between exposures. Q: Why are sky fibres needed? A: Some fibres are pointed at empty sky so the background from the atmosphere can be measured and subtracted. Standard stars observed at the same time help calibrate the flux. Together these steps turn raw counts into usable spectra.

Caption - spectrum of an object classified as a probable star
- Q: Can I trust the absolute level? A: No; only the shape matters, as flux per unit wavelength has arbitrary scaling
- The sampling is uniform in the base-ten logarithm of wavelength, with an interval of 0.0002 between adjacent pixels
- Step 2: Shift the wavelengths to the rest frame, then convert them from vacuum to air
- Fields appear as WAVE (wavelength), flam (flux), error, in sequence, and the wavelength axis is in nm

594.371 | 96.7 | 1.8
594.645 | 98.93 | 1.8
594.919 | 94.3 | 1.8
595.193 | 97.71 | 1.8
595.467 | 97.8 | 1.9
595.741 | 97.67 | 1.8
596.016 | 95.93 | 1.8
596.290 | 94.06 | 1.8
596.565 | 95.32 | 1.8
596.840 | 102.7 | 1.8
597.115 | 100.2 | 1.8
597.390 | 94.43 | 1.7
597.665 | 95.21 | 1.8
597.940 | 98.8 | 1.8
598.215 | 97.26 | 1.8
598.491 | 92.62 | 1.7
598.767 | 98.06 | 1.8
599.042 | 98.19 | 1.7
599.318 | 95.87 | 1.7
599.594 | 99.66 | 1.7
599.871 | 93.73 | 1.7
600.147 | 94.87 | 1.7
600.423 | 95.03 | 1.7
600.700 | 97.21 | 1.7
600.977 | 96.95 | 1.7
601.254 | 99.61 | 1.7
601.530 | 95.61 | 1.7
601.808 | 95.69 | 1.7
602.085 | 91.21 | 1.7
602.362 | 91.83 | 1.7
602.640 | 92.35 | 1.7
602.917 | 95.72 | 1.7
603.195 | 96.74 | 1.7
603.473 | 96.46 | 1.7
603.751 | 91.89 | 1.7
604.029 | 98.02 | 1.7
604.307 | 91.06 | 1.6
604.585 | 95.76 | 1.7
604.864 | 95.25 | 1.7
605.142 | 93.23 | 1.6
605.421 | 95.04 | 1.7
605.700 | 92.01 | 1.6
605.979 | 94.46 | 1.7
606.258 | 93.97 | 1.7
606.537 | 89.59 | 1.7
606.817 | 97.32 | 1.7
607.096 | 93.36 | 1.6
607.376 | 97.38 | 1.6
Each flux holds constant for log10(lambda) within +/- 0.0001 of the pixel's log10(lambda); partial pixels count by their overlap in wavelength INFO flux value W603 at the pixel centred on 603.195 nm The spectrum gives 96.74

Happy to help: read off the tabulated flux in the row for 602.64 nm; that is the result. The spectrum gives 92.35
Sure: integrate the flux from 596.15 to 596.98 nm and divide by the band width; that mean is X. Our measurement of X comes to 97.4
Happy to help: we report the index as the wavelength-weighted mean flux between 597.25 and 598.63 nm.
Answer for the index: 95.7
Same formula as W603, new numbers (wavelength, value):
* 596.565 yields 95.32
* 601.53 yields 95.61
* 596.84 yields 102.7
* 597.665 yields 95.21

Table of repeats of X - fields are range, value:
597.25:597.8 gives 94.9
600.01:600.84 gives 95.7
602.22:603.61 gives 94.6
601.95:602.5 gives 91.6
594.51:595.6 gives 97.2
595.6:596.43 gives 95.9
